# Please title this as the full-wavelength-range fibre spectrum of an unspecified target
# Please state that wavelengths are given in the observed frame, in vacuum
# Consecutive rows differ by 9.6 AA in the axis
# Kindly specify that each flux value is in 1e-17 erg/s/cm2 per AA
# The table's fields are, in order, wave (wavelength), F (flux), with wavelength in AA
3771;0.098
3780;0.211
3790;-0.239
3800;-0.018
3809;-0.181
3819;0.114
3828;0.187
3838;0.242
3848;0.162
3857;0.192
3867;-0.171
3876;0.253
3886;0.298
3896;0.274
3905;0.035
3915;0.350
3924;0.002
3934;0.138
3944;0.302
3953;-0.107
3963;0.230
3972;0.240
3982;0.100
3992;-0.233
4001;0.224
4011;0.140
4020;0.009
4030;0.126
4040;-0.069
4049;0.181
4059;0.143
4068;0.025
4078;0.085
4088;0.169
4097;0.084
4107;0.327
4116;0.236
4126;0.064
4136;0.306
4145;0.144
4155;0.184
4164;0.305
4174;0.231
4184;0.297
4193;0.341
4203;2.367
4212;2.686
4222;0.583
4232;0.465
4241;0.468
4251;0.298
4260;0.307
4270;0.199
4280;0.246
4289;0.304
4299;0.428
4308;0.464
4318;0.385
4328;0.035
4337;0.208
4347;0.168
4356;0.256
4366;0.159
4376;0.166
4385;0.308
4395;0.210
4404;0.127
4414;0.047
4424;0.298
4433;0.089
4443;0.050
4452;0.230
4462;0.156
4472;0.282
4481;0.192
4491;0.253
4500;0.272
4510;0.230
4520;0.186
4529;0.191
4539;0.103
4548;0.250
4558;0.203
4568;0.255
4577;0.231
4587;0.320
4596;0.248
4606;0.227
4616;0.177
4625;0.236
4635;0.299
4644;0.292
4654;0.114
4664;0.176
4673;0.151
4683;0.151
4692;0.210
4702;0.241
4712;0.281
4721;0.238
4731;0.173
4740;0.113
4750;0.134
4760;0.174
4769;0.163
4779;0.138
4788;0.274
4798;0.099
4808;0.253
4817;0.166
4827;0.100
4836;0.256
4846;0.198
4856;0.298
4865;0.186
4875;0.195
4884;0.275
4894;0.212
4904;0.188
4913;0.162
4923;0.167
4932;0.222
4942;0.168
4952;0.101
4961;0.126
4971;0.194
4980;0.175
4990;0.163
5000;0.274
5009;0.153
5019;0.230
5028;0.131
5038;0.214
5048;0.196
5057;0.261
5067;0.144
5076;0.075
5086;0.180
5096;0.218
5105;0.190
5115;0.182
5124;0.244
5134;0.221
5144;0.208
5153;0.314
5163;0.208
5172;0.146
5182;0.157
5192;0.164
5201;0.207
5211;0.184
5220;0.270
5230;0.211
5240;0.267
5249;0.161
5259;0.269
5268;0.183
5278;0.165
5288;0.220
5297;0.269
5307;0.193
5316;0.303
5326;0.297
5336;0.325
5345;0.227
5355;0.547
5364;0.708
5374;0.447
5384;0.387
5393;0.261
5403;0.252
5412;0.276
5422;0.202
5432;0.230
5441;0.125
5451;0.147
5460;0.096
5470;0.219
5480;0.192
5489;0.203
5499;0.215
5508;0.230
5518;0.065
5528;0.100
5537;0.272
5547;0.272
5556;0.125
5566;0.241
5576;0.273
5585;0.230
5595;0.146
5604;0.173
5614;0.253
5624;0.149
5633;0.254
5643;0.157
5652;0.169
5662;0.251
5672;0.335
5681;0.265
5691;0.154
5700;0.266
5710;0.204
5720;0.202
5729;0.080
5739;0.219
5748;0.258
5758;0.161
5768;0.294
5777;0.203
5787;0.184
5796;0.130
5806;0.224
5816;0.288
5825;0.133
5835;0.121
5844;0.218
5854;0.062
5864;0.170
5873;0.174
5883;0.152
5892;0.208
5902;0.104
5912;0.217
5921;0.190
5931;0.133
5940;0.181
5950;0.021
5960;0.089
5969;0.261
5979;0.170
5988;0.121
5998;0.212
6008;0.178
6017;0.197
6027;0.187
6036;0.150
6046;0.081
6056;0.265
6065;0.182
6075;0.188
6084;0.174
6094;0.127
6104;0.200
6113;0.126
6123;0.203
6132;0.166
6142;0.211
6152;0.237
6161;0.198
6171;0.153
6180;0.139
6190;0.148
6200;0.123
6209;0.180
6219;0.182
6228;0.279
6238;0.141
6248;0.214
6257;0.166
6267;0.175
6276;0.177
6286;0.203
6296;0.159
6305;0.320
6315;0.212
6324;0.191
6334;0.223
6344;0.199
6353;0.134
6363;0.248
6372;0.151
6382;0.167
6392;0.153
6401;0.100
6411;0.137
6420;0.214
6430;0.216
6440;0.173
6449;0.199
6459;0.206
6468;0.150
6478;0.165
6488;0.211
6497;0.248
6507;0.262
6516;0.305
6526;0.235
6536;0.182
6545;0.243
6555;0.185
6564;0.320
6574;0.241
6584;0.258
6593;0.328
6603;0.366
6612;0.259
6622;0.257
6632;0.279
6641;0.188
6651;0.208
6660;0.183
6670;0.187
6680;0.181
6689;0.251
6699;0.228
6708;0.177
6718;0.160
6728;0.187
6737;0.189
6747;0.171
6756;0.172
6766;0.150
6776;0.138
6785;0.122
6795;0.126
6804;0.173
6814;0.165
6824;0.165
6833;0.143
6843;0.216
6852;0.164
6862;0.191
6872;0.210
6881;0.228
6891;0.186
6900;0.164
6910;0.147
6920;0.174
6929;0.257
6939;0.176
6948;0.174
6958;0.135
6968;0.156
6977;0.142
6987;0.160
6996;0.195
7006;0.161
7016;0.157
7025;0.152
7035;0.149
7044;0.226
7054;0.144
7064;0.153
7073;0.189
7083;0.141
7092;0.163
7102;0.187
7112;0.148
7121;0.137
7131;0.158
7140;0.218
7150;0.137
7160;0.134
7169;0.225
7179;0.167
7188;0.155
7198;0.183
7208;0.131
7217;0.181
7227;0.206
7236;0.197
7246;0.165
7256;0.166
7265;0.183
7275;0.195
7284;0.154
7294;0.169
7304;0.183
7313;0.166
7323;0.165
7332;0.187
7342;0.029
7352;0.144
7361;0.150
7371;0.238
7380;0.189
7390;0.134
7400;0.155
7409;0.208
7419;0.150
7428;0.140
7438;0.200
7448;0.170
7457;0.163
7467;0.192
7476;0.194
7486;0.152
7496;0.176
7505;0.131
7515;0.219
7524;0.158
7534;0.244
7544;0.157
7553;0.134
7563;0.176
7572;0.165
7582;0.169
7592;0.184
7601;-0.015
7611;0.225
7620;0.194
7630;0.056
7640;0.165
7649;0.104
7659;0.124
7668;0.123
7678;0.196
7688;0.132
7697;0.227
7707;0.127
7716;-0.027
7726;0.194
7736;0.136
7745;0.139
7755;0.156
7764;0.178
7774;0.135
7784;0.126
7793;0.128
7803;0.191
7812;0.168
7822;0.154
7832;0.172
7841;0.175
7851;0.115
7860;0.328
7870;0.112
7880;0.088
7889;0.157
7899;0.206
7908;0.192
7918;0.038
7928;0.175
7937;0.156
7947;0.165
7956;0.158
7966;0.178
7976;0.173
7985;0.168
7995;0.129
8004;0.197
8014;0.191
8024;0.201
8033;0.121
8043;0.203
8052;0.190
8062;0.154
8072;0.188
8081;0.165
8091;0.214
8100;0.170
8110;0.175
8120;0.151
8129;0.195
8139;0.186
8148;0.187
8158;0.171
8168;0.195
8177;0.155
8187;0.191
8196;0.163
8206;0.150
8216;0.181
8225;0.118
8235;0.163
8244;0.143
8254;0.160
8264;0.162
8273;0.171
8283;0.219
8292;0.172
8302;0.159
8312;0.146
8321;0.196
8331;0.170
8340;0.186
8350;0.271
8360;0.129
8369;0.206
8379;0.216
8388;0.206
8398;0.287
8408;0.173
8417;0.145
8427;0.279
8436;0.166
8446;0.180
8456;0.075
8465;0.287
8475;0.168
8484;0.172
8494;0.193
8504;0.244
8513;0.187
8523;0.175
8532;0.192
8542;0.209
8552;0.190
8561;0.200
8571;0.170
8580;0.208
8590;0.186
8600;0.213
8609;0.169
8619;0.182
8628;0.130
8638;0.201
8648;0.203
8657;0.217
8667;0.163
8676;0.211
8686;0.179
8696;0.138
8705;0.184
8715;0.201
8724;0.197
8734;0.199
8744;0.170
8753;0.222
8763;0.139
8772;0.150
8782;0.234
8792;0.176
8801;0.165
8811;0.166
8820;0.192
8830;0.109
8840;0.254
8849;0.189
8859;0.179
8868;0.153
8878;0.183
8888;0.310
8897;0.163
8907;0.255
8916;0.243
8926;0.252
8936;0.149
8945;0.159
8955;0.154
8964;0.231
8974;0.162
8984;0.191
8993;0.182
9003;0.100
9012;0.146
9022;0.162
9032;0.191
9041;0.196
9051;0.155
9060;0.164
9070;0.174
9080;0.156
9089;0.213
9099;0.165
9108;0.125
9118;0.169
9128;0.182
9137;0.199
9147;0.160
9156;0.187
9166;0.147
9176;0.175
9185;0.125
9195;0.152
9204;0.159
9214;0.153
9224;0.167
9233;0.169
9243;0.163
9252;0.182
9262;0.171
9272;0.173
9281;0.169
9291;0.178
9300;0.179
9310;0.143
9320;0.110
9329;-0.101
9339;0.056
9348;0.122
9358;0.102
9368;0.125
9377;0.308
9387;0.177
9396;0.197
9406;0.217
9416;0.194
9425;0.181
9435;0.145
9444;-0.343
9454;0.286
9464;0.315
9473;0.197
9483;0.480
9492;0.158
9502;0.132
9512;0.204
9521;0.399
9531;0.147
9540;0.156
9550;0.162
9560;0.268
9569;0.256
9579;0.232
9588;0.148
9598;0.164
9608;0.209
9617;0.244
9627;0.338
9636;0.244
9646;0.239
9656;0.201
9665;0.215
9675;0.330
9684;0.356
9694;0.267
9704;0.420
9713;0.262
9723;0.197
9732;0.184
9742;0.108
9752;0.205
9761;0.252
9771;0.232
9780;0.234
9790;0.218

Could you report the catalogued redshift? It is 2.46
